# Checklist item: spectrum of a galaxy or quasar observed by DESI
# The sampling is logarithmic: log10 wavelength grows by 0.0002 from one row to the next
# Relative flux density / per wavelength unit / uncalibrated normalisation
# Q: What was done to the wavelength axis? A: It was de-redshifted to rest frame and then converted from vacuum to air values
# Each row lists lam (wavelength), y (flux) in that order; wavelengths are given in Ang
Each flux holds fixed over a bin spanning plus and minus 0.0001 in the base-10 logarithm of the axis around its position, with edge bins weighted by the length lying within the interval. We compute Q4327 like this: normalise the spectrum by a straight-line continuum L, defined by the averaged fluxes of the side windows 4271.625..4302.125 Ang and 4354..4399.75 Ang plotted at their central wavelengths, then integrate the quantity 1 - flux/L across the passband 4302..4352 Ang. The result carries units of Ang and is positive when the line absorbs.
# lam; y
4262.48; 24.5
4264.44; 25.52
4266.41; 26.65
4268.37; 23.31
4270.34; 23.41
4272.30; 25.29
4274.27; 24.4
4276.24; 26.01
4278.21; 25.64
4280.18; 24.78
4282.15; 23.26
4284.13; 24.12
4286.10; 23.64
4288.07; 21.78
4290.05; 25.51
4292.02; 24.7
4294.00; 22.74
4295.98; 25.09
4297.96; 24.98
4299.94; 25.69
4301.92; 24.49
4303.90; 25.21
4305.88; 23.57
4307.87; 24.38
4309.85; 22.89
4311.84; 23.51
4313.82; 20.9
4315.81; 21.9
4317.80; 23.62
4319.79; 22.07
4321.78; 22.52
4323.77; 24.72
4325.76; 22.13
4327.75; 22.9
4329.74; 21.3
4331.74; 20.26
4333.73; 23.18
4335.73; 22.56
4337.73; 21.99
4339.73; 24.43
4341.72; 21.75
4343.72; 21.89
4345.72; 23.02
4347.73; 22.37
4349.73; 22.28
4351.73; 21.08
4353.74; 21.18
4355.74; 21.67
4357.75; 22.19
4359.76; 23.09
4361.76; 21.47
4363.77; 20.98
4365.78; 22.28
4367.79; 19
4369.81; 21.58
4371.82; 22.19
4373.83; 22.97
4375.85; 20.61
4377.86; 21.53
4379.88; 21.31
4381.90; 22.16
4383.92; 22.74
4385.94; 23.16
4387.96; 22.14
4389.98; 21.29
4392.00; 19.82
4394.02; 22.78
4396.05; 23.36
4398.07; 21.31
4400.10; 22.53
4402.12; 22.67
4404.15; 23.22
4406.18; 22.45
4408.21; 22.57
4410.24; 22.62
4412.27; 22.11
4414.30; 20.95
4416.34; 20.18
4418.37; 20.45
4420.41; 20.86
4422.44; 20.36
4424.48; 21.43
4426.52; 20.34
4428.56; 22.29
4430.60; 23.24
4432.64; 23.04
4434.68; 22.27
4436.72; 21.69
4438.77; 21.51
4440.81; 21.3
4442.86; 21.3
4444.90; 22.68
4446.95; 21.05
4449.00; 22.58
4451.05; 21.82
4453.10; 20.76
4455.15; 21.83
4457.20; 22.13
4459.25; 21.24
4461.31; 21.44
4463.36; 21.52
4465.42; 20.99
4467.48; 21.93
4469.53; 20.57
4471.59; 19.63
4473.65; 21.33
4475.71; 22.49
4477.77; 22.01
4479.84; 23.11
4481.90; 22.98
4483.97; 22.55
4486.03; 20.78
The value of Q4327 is 1.25 Ang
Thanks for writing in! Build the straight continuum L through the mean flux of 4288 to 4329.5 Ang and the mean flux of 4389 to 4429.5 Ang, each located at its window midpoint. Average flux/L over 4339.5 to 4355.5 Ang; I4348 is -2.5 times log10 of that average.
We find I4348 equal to 0.035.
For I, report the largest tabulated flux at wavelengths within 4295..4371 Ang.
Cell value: 25.69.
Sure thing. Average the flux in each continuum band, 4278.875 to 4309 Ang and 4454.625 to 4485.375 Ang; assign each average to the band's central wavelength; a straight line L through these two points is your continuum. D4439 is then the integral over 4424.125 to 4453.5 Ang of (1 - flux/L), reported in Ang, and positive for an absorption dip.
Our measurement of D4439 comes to 0.4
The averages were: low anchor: 24.3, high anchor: 21.7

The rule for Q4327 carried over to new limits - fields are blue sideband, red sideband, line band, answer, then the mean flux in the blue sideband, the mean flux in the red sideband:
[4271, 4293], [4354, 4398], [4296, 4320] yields 0.02 Ang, 24.5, 21.8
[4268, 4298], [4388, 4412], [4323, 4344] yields 0.85 Ang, 24.3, 22.2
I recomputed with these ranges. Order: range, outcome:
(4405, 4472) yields 23.24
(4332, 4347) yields 24.43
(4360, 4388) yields 23.16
